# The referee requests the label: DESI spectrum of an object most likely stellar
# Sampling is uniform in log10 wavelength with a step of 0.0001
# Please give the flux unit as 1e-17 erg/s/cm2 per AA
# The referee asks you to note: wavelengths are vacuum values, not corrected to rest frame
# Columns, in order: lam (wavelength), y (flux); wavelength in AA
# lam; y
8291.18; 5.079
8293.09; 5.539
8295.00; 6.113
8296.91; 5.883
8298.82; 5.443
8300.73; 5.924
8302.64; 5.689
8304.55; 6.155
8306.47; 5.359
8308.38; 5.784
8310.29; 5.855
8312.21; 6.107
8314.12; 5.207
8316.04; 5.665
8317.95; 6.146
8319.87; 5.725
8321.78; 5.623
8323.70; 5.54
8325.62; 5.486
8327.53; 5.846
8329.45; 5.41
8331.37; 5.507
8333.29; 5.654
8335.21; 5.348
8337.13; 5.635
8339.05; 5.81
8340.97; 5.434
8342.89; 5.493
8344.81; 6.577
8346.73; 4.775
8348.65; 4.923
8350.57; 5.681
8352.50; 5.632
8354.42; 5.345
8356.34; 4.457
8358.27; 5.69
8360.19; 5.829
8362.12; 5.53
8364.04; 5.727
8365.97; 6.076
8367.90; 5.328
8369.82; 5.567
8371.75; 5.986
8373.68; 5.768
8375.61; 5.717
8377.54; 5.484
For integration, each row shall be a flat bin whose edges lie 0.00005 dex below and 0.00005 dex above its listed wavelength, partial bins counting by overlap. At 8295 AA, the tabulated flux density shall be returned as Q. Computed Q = 6.113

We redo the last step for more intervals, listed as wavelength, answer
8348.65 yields 4.923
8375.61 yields 5.717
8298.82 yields 5.443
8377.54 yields 5.484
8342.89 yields 5.493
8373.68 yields 5.768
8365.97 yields 6.076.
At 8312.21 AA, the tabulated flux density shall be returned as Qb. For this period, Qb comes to 6.107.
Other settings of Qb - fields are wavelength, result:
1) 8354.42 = 5.345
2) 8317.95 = 6.146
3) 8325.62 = 5.486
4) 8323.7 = 5.54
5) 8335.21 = 5.348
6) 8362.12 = 5.53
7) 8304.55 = 6.155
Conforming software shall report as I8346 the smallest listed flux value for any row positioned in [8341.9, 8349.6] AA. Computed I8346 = 4.775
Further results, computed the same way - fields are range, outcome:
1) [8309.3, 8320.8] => 5.207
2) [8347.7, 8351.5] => 4.923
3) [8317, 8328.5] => 5.486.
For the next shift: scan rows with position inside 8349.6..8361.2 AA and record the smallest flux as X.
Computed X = 4.457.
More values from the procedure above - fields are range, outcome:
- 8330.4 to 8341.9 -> 5.348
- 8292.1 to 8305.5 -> 5.443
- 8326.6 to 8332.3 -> 5.41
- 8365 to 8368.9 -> 5.328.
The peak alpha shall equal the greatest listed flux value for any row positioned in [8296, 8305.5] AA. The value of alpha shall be 6.155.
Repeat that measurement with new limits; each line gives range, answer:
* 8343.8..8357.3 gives 6.577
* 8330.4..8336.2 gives 5.654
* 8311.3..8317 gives 6.107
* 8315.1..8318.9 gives 6.146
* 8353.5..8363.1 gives 5.829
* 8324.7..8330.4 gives 5.846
